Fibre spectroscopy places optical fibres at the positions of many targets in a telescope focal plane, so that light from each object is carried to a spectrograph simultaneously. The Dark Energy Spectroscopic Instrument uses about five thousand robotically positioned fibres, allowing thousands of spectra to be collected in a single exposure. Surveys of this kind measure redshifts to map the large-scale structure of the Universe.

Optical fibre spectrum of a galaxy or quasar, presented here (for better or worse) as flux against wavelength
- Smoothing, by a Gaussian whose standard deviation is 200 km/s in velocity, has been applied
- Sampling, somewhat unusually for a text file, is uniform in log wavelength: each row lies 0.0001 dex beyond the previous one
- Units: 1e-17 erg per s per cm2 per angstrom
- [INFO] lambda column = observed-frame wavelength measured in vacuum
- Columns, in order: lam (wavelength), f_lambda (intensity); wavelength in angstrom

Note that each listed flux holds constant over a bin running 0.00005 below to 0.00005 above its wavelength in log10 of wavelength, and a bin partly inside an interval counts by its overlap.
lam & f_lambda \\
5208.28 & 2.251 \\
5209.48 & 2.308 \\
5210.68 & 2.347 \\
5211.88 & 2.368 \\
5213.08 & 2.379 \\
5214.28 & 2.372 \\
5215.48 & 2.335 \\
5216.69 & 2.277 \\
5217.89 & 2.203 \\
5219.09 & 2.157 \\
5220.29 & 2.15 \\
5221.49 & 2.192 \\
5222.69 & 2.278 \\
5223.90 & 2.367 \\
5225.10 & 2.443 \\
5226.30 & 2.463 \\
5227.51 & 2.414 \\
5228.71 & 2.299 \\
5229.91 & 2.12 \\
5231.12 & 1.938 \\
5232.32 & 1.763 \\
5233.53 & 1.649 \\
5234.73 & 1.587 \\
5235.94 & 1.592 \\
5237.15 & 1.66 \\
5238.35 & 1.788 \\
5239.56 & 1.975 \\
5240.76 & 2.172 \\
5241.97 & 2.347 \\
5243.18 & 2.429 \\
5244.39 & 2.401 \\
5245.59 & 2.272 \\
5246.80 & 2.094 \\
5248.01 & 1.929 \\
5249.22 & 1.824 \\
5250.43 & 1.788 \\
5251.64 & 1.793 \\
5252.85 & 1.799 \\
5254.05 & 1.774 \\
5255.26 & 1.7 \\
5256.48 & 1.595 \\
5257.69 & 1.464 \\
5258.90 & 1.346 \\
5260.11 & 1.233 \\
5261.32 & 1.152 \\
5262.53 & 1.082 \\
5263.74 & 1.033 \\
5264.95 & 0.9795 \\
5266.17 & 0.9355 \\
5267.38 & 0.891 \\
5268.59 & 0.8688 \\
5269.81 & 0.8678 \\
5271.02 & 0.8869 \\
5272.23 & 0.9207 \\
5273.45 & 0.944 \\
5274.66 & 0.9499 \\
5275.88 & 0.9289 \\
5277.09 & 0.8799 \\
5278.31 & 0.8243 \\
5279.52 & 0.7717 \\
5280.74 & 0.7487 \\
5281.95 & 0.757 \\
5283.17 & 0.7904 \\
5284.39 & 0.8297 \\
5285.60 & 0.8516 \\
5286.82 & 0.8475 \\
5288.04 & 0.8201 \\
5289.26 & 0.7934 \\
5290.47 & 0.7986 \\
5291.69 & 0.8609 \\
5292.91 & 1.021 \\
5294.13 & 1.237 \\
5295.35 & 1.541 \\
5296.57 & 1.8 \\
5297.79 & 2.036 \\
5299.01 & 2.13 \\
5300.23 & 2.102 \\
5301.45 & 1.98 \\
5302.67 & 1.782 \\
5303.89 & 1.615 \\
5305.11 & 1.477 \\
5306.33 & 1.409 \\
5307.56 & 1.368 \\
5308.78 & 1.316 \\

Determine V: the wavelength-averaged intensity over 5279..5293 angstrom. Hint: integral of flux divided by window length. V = 0.817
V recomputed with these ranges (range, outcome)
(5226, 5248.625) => 2.04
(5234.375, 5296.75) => 1.32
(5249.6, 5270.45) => 1.32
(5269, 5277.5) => 0.911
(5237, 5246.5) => 2.15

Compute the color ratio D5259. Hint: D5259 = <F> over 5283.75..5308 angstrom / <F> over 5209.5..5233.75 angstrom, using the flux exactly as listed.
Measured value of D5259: 0.61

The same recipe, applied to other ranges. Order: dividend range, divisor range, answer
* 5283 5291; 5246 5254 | 0.44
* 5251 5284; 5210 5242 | 0.52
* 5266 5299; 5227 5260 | 0.53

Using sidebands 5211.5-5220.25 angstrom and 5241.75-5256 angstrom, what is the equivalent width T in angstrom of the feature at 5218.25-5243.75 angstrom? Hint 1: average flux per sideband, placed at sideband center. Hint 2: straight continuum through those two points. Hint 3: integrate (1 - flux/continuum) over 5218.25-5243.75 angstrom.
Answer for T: 0.8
